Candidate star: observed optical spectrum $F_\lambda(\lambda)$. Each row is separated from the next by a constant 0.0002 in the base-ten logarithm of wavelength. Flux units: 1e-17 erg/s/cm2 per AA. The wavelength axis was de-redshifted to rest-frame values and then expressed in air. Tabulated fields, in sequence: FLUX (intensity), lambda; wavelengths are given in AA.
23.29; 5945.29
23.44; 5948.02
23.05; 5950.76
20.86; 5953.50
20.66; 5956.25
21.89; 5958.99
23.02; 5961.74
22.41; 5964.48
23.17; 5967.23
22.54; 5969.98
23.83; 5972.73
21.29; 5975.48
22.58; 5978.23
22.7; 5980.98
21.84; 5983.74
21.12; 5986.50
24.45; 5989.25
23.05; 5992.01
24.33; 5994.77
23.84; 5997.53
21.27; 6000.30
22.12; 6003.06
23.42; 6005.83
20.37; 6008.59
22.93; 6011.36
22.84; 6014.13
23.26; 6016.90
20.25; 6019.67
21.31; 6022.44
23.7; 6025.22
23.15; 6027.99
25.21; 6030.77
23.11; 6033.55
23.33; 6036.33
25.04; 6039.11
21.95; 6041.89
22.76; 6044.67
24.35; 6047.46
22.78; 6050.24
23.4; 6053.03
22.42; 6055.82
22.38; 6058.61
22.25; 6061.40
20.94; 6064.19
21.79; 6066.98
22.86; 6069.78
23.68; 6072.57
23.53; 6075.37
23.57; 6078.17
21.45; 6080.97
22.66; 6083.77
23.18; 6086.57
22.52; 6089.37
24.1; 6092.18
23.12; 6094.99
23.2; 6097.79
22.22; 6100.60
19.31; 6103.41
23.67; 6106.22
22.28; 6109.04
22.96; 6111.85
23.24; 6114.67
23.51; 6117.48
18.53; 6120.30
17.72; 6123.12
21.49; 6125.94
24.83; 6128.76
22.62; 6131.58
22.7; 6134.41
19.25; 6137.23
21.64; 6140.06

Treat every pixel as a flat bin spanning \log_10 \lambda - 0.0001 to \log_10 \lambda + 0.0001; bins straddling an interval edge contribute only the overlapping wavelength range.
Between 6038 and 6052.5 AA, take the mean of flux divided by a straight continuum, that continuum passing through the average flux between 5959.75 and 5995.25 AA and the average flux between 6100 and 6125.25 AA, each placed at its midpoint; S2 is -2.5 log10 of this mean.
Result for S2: -0.06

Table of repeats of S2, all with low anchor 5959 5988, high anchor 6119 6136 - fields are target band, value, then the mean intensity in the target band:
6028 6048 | -0.08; 23.6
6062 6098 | -0.06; 22.8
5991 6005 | -0.03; 22.9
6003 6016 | -0.01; 22.4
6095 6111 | -0.04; 22.3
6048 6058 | -0.05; 23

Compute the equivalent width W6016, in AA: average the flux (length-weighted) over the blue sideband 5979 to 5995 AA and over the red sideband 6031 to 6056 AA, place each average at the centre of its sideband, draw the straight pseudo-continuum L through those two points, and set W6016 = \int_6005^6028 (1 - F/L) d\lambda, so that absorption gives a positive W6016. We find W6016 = 0.8 AA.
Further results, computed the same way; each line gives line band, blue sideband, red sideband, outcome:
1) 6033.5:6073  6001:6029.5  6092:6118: -0.6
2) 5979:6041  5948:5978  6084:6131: -1.5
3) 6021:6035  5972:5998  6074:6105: -0.3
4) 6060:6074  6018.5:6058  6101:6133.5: 0.2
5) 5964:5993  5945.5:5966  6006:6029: -0.5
